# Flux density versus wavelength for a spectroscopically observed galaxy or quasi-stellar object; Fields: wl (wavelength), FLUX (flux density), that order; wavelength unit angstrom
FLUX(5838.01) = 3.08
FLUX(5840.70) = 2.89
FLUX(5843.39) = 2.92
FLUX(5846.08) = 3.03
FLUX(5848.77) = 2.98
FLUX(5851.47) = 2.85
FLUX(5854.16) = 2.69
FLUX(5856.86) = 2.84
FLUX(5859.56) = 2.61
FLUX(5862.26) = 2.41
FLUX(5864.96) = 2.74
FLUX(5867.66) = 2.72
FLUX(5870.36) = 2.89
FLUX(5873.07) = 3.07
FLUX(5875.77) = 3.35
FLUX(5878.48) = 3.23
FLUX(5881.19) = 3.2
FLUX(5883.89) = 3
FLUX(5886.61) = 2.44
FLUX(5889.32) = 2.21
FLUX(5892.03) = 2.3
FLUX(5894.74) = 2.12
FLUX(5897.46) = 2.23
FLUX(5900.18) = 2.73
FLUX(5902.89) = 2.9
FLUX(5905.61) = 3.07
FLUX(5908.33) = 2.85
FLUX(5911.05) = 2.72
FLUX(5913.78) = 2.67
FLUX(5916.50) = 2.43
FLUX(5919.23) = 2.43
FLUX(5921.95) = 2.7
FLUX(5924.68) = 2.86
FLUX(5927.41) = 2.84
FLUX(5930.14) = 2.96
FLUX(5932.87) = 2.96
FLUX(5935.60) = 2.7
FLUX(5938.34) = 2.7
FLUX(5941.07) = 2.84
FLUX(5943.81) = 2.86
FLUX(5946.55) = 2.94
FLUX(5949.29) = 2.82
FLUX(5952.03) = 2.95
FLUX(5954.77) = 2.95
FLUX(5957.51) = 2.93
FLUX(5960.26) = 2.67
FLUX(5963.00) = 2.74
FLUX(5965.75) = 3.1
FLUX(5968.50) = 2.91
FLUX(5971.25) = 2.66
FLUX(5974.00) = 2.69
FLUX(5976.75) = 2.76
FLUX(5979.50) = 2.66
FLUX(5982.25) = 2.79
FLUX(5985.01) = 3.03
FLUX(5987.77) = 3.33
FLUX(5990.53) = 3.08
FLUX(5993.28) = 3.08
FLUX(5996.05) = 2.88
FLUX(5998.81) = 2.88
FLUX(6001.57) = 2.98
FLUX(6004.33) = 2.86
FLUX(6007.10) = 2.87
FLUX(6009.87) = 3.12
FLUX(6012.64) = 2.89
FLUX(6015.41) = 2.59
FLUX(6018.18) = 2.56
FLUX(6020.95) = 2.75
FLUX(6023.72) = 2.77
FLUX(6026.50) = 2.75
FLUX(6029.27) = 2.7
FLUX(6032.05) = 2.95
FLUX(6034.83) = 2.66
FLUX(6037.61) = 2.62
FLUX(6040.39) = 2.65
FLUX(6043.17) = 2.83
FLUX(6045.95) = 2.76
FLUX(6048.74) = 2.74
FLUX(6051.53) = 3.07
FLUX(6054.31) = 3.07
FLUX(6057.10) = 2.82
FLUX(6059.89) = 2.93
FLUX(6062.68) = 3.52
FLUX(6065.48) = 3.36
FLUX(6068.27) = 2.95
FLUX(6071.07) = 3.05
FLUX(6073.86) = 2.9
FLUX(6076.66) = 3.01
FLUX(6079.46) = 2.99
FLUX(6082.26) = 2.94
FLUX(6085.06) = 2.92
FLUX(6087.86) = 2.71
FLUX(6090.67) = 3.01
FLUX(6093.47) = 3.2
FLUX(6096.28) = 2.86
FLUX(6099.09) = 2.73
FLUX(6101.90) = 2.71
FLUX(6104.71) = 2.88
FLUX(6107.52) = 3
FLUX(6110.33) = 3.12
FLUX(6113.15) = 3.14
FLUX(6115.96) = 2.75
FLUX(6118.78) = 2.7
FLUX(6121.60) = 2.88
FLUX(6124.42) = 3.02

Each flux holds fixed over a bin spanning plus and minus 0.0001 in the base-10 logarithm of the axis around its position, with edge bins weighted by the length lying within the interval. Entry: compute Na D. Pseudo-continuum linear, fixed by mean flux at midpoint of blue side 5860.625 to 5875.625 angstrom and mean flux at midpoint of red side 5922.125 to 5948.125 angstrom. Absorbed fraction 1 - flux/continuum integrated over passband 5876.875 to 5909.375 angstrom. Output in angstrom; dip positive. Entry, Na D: 1.5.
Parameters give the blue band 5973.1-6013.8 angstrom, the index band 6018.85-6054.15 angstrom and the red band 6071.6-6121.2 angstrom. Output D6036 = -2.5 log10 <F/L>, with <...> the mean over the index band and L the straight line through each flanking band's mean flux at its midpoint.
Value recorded 0.056 mag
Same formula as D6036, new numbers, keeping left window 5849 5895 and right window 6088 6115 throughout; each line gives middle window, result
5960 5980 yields 0.02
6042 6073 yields -0.04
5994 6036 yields 0.02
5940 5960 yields -0.02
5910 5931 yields 0.04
